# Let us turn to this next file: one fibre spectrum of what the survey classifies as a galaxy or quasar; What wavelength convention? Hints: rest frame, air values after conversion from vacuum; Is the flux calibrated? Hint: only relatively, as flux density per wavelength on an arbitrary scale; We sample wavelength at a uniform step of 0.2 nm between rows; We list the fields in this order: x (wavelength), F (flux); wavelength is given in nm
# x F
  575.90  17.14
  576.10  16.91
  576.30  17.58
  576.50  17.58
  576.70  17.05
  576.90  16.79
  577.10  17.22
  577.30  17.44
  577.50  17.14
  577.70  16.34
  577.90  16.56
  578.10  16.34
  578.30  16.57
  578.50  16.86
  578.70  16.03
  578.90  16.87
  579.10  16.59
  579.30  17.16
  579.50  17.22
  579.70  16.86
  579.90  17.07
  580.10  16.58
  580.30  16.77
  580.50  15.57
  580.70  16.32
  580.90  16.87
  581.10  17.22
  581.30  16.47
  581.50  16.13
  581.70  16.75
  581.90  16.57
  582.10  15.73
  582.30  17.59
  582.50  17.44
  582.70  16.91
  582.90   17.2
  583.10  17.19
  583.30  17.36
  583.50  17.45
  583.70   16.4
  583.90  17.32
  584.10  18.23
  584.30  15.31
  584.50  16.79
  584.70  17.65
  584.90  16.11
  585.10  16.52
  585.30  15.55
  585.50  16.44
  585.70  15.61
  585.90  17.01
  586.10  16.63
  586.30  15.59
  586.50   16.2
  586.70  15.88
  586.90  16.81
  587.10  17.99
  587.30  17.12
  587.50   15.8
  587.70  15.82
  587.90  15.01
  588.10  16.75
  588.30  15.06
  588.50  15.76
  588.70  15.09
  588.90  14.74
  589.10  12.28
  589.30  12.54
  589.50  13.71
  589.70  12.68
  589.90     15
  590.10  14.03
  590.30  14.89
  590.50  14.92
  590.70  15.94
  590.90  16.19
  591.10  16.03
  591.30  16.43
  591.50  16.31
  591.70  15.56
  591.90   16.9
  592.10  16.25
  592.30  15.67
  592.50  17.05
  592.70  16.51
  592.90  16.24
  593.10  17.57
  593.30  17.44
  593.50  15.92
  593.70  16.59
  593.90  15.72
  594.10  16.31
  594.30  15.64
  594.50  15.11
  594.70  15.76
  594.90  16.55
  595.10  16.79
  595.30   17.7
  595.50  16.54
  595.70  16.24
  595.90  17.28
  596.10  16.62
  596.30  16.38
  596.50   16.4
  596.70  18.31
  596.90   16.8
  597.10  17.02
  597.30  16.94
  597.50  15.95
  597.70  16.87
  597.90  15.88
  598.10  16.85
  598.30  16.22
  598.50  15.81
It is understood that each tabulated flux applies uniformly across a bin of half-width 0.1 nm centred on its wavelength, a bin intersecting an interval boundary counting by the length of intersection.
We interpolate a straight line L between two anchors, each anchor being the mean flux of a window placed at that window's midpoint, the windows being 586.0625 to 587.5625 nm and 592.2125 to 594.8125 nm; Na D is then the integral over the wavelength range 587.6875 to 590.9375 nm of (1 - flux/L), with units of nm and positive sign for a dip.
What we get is 0.347 nm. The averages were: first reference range 16.5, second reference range 16.3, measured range 14.7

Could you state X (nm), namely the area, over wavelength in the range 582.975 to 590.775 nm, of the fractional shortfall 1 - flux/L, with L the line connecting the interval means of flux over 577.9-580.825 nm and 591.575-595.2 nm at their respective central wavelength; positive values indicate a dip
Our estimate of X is 0.30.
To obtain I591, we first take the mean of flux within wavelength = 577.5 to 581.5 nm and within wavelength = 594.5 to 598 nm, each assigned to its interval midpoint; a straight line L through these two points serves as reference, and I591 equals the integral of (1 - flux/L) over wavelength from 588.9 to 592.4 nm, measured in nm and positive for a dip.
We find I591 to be 0.35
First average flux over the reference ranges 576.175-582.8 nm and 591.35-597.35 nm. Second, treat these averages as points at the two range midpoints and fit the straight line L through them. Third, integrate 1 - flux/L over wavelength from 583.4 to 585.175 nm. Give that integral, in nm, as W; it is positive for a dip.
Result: -0.017 nm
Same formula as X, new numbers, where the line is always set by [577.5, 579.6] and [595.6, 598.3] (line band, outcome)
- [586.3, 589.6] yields 0.25 nm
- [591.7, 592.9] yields 0.02 nm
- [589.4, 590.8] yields 0.19 nm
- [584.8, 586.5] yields 0.05 nm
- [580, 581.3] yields 0.01 nm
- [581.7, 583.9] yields -0.04 nm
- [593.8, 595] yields 0.06 nm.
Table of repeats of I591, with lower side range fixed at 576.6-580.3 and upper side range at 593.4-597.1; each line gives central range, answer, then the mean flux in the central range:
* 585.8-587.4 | 0.00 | 16.7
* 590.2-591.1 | 0.06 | 15.5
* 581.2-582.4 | 0.02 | 16.5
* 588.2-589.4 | 0.17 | 14.2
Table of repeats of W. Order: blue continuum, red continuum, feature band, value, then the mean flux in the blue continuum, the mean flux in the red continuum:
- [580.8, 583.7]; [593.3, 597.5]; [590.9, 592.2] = 0.031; 16.9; 16.5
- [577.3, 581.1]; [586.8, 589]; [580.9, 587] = -0.135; 16.7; 16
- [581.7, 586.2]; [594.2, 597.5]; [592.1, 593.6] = 0.004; 16.8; 16.6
